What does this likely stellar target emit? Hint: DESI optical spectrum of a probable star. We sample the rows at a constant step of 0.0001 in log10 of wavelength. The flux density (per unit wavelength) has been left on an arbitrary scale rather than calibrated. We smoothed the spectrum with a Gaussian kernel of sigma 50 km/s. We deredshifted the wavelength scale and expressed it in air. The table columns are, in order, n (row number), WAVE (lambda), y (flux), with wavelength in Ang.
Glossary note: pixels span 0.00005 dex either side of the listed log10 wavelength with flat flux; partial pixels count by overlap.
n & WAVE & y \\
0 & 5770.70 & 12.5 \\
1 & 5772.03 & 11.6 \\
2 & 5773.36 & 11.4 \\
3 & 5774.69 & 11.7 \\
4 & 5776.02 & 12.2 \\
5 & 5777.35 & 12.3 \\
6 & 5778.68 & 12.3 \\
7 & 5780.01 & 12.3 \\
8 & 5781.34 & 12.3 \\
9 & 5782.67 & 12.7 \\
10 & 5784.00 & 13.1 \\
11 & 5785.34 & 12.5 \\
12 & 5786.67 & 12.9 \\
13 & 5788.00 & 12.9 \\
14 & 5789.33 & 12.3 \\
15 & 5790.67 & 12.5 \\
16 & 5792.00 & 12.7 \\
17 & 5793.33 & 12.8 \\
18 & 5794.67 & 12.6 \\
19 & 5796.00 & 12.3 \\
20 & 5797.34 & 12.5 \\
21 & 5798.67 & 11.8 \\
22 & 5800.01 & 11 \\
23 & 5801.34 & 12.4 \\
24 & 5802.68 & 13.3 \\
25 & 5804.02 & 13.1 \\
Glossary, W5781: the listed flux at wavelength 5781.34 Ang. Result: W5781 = 12.3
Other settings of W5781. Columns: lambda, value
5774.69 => 11.7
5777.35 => 12.3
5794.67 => 12.6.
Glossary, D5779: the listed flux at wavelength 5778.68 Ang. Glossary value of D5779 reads 12.3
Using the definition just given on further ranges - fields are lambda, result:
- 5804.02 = 13.1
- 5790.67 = 12.5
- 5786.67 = 12.9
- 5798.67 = 11.8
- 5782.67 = 12.7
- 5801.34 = 12.4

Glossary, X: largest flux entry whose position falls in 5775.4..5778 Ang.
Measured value 12.3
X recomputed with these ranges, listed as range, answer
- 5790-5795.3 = 12.8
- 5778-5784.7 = 13.1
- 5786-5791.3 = 12.9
